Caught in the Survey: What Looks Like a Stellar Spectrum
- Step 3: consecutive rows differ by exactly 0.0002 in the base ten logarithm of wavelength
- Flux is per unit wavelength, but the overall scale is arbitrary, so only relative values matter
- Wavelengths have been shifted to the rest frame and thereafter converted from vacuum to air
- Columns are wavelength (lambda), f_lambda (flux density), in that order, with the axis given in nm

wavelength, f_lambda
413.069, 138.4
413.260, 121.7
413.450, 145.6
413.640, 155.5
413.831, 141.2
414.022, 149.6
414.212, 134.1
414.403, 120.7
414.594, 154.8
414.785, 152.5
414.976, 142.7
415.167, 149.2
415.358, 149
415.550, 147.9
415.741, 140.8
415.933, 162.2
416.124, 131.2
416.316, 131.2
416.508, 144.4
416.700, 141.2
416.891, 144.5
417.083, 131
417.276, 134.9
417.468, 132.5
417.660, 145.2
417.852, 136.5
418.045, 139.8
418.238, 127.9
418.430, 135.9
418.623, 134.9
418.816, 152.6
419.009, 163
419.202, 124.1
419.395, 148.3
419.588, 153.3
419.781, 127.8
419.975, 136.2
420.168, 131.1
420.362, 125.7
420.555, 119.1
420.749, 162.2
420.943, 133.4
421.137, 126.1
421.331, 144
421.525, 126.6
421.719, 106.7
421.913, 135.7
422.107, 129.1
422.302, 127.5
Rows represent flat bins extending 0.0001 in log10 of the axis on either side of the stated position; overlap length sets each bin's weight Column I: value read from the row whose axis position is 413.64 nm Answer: 155.5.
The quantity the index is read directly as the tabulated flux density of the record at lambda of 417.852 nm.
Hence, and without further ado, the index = 136.5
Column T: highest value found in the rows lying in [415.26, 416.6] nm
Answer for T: 162.2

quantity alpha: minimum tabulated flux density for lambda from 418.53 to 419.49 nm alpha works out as 124.1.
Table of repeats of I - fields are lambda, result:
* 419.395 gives 148.3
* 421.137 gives 126.1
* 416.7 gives 141.2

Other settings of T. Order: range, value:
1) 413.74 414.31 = 149.6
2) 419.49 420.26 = 153.3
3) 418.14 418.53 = 135.9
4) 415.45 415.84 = 147.9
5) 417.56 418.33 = 145.2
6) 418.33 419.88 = 163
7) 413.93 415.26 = 154.8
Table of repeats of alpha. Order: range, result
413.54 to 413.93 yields 141.2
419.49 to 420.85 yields 119.1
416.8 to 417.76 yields 131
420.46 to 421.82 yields 106.7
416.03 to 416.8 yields 131.2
